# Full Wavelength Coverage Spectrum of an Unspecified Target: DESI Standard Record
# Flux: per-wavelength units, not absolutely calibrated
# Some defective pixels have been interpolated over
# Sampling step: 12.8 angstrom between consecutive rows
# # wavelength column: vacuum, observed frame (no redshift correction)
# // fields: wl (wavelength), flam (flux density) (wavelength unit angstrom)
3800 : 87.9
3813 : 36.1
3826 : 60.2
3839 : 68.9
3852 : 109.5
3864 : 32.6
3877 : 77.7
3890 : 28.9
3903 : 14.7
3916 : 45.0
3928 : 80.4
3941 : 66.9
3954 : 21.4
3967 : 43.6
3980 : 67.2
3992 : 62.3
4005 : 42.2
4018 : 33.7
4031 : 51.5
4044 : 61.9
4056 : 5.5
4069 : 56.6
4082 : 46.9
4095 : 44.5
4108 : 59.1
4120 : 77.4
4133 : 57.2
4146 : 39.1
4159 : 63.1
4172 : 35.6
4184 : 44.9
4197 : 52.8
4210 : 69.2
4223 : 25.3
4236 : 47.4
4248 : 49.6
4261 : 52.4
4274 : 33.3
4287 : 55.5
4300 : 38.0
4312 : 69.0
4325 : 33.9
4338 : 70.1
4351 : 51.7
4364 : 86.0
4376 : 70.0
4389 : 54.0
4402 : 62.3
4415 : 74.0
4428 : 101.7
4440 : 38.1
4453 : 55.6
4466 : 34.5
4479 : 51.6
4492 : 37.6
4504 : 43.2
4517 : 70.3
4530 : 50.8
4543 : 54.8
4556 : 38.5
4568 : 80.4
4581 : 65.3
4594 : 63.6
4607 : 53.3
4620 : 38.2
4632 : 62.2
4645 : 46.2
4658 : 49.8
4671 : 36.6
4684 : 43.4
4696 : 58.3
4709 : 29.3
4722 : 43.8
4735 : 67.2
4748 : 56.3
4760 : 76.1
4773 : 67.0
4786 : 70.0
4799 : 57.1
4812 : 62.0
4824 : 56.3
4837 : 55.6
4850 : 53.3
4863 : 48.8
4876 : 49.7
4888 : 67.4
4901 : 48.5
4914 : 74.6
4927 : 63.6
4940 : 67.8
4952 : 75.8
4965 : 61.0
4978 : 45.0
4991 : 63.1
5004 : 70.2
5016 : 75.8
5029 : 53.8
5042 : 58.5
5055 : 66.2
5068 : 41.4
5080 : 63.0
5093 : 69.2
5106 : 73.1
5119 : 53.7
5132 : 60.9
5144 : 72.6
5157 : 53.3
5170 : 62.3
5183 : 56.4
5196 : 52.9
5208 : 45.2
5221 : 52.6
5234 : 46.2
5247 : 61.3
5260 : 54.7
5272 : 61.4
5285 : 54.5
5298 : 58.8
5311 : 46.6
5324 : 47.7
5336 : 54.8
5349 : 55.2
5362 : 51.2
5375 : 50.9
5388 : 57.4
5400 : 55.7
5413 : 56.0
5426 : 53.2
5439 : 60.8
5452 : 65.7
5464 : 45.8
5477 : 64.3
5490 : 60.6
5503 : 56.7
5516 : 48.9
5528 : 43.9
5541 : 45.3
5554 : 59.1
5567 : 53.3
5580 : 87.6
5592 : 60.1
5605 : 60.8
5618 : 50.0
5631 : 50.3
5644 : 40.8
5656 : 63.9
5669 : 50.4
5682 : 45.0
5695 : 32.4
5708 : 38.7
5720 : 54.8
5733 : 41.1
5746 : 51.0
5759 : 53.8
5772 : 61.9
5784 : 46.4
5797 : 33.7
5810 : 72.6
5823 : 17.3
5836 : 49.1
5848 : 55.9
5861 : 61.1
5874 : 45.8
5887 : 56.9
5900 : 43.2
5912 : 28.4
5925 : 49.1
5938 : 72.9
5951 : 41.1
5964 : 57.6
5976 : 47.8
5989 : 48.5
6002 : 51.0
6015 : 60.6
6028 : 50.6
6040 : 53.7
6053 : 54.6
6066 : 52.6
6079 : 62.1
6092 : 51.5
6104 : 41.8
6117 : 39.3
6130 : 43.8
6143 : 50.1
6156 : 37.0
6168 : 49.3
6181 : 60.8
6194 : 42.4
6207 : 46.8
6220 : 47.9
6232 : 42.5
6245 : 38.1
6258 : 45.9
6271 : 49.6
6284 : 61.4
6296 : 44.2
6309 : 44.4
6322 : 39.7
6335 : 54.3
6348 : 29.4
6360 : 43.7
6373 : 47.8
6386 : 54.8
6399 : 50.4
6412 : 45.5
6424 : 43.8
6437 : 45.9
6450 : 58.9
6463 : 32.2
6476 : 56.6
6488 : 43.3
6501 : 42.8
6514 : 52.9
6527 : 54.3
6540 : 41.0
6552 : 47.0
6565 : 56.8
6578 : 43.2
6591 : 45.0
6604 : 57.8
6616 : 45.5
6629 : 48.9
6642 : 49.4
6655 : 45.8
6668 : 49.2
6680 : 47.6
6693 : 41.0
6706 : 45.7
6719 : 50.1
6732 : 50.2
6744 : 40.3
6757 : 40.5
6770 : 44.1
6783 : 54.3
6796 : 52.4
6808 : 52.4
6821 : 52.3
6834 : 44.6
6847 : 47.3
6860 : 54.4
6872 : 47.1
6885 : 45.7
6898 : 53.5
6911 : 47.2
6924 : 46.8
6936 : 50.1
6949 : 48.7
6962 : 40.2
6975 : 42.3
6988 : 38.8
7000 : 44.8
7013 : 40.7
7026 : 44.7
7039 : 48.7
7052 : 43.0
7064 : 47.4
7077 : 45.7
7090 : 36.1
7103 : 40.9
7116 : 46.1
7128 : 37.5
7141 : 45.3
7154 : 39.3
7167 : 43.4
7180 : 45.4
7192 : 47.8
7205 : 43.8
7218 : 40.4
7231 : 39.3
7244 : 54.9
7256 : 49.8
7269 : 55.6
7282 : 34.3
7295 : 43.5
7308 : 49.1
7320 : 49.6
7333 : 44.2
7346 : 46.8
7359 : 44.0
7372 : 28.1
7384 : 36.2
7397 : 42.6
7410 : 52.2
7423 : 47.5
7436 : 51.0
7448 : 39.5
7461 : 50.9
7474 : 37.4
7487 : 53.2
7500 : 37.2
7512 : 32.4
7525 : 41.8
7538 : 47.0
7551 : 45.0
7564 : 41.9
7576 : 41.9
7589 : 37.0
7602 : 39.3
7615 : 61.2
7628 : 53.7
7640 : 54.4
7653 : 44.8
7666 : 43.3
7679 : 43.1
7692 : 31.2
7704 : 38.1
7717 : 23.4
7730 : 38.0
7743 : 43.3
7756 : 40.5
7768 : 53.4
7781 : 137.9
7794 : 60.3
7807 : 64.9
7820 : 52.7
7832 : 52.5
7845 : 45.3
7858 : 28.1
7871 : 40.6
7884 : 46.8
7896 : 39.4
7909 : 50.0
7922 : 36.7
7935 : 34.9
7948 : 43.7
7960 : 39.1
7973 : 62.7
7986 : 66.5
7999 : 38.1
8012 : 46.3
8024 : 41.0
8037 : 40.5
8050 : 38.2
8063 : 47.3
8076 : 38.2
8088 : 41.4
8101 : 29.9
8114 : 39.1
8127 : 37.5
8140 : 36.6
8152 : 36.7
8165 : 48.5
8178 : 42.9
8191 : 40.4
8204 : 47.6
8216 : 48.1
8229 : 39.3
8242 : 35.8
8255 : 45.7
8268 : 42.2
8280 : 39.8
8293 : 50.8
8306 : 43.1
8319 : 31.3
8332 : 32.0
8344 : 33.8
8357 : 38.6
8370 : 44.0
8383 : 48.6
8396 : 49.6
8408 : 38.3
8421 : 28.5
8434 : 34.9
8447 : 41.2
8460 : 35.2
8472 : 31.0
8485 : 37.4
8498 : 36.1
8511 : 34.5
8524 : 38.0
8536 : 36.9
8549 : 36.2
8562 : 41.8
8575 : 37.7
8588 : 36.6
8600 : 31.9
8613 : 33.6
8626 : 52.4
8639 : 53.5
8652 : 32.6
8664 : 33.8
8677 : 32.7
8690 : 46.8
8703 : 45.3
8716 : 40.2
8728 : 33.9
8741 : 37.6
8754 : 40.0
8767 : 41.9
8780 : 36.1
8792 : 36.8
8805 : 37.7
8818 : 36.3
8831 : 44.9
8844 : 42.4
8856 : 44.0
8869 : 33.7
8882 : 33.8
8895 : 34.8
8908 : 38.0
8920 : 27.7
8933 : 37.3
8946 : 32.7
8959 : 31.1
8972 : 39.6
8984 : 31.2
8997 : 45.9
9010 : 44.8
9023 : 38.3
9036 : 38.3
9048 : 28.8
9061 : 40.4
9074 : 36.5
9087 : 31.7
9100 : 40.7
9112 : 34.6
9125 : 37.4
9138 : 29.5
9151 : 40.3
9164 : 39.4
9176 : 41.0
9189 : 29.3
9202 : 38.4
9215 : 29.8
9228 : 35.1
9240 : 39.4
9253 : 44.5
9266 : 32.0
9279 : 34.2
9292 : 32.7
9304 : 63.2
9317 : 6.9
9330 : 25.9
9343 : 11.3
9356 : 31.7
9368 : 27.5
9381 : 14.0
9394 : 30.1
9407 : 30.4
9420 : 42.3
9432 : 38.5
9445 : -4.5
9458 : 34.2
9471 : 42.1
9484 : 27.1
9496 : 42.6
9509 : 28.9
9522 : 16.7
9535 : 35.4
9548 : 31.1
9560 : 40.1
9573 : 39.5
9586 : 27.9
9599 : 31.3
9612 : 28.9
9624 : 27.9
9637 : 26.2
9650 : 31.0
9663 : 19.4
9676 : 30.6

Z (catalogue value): 0.19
